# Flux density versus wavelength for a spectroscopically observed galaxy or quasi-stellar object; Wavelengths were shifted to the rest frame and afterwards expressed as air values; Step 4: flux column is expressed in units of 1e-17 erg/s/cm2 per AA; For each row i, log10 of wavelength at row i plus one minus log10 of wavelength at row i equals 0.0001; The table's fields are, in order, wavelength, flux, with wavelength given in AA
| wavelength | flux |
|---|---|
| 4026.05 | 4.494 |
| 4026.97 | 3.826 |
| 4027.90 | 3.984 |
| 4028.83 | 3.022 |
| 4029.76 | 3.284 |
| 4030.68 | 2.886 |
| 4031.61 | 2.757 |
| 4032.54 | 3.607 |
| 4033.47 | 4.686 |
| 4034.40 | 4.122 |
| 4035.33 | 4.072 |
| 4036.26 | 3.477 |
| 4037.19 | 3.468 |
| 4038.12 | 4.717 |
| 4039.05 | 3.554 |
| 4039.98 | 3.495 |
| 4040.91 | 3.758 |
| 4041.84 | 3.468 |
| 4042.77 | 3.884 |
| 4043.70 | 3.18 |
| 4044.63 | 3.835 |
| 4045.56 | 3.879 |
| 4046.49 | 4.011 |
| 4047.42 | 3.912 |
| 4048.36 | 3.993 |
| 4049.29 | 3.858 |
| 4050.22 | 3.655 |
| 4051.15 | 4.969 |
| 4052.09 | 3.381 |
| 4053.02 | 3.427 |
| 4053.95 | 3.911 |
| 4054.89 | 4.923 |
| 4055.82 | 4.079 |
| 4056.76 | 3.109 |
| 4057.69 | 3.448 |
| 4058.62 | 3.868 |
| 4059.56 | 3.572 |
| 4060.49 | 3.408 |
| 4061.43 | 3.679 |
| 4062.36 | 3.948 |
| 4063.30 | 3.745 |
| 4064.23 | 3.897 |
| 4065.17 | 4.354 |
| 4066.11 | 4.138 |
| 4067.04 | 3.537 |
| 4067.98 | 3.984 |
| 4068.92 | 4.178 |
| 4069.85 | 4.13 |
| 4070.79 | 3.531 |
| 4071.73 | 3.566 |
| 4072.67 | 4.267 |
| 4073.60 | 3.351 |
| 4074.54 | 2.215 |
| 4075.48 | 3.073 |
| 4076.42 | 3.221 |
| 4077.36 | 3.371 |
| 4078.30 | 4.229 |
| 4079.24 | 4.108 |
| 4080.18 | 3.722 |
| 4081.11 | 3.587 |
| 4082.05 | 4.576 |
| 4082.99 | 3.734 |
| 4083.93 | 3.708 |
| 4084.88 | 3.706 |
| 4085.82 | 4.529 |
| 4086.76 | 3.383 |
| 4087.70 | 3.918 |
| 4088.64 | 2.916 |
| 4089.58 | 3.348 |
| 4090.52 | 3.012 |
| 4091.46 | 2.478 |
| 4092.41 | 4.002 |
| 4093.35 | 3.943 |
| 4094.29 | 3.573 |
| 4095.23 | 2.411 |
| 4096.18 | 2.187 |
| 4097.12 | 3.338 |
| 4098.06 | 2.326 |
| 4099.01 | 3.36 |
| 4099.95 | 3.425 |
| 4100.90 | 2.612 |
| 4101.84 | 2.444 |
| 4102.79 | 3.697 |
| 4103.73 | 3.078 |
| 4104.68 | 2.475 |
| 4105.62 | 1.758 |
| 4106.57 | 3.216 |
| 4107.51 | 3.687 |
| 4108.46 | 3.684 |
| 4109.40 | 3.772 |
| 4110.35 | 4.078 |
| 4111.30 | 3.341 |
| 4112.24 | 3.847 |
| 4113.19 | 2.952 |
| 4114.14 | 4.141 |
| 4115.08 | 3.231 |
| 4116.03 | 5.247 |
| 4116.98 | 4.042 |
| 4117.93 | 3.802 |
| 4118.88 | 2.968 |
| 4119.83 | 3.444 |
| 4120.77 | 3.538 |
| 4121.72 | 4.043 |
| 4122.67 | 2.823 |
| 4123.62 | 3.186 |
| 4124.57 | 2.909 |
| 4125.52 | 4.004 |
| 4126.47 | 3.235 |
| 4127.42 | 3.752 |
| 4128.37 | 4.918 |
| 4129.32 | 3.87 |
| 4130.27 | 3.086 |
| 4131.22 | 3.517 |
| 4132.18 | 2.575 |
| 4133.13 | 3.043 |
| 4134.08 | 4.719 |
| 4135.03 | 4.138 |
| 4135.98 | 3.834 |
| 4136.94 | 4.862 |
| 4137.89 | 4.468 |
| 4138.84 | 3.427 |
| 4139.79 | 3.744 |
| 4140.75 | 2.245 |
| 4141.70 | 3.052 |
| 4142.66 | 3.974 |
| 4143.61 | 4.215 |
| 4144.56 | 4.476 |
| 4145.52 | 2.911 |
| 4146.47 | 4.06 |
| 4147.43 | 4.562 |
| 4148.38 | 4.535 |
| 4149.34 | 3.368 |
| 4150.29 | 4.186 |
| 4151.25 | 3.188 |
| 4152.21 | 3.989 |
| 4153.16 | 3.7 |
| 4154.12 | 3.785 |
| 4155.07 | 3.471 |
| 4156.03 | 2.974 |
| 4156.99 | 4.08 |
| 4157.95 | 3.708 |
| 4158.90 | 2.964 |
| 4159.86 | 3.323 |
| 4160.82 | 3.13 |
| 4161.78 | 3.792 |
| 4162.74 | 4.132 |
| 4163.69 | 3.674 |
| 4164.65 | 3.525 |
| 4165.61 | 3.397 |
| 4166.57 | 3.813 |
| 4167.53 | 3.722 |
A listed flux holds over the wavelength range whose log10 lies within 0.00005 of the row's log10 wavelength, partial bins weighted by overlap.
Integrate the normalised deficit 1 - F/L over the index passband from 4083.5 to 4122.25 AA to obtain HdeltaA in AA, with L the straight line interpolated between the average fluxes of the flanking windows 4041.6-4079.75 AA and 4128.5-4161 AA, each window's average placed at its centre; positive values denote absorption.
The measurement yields 3.64 AA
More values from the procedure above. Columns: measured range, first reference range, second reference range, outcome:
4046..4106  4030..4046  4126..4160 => 2.44 AA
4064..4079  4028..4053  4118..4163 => 0.05 AA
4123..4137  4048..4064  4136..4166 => 0.25 AA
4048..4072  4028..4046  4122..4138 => -1.33 AA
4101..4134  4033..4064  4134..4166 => 2.73 AA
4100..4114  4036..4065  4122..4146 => 1.80 AA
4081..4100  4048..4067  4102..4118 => 1.26 AA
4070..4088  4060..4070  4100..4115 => 0.03 AA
